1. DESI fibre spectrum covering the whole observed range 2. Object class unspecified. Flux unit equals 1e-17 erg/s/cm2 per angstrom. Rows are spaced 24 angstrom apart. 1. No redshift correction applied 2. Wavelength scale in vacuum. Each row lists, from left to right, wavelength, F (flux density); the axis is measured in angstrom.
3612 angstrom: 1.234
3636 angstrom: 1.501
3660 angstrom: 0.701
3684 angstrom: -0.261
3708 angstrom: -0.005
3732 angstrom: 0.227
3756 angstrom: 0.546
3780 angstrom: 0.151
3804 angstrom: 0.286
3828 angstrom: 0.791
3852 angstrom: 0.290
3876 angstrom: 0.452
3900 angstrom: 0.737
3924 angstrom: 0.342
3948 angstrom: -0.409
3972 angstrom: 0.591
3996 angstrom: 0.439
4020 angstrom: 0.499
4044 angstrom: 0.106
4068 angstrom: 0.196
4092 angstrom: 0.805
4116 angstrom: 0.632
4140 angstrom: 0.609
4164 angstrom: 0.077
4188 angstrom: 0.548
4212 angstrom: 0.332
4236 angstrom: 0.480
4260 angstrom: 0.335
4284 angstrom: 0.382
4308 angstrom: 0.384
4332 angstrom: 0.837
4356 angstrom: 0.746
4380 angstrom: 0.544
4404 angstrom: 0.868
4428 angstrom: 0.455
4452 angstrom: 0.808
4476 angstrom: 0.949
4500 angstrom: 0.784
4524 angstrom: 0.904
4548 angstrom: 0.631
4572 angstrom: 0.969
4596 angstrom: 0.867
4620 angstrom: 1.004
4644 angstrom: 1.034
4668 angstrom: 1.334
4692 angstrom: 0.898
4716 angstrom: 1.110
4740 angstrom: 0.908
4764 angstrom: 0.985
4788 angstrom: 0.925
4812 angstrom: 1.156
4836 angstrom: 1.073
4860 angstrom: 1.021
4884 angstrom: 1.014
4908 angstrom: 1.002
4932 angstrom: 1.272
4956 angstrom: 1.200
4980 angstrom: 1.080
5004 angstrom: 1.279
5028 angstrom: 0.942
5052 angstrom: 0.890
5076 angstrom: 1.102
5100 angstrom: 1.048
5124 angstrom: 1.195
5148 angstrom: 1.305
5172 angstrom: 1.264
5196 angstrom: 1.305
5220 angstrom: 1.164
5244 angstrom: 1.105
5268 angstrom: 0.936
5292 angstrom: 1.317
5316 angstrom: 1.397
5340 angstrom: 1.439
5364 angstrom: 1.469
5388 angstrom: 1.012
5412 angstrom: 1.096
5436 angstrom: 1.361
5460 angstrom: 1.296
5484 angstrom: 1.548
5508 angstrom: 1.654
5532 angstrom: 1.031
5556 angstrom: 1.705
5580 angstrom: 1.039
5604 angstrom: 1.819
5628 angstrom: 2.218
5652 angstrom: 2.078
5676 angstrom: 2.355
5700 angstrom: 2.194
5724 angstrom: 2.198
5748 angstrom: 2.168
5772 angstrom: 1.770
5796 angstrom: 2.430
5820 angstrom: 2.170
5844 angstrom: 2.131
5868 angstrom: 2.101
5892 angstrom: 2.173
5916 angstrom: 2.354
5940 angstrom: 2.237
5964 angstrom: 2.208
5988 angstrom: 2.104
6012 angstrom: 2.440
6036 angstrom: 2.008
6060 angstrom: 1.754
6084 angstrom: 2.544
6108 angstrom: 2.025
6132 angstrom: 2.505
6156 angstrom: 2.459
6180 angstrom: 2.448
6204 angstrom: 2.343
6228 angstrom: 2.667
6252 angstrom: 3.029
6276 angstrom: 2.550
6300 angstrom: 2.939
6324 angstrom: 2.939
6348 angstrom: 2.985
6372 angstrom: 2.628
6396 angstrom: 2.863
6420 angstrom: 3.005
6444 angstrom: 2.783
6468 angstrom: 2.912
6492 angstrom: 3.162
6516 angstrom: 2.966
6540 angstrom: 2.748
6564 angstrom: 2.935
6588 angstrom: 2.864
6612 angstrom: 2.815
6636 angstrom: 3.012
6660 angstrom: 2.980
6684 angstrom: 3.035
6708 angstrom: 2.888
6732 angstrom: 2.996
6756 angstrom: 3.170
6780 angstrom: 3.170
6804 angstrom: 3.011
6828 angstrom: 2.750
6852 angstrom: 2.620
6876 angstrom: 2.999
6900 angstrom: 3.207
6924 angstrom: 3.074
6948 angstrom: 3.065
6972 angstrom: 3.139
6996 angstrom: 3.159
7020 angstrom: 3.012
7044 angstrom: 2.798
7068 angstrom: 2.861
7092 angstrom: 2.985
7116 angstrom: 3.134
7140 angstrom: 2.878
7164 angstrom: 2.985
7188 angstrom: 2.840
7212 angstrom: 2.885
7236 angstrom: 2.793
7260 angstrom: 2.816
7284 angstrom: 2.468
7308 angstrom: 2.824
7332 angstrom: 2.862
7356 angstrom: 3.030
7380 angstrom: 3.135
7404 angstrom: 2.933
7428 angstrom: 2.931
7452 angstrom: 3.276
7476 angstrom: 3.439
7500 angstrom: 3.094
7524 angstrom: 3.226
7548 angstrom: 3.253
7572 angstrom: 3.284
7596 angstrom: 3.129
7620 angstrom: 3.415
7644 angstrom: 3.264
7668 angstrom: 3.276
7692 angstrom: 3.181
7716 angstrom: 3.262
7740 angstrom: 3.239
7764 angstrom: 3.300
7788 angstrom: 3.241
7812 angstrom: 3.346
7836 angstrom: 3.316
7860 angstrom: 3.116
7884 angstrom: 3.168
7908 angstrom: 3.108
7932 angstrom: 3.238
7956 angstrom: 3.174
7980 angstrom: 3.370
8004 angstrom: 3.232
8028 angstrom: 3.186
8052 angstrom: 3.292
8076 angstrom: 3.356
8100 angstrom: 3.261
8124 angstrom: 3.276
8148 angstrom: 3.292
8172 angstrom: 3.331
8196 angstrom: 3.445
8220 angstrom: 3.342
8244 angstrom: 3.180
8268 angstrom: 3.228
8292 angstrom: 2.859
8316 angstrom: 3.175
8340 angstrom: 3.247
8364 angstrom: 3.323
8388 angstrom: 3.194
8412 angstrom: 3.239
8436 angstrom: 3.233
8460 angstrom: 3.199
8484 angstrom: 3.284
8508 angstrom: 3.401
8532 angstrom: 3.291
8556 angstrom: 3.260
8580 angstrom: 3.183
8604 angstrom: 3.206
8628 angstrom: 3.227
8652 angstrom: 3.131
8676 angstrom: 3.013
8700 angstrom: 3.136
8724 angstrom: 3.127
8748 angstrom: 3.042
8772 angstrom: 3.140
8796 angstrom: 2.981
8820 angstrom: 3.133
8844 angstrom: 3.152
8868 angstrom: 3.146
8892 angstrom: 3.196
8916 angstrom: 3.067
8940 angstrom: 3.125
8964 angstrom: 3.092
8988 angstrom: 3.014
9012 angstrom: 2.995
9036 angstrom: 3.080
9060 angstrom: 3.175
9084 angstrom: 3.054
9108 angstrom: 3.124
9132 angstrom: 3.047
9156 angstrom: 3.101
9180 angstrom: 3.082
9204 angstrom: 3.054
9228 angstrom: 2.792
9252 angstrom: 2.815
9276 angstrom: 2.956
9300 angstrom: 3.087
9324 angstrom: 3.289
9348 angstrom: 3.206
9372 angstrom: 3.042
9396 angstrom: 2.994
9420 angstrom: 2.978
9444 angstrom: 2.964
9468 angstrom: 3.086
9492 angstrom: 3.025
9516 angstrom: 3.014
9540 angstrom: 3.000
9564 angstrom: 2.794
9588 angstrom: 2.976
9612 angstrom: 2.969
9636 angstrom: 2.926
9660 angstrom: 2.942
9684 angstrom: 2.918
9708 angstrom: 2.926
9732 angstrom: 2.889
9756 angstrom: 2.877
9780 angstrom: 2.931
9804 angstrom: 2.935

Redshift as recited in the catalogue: 0.41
